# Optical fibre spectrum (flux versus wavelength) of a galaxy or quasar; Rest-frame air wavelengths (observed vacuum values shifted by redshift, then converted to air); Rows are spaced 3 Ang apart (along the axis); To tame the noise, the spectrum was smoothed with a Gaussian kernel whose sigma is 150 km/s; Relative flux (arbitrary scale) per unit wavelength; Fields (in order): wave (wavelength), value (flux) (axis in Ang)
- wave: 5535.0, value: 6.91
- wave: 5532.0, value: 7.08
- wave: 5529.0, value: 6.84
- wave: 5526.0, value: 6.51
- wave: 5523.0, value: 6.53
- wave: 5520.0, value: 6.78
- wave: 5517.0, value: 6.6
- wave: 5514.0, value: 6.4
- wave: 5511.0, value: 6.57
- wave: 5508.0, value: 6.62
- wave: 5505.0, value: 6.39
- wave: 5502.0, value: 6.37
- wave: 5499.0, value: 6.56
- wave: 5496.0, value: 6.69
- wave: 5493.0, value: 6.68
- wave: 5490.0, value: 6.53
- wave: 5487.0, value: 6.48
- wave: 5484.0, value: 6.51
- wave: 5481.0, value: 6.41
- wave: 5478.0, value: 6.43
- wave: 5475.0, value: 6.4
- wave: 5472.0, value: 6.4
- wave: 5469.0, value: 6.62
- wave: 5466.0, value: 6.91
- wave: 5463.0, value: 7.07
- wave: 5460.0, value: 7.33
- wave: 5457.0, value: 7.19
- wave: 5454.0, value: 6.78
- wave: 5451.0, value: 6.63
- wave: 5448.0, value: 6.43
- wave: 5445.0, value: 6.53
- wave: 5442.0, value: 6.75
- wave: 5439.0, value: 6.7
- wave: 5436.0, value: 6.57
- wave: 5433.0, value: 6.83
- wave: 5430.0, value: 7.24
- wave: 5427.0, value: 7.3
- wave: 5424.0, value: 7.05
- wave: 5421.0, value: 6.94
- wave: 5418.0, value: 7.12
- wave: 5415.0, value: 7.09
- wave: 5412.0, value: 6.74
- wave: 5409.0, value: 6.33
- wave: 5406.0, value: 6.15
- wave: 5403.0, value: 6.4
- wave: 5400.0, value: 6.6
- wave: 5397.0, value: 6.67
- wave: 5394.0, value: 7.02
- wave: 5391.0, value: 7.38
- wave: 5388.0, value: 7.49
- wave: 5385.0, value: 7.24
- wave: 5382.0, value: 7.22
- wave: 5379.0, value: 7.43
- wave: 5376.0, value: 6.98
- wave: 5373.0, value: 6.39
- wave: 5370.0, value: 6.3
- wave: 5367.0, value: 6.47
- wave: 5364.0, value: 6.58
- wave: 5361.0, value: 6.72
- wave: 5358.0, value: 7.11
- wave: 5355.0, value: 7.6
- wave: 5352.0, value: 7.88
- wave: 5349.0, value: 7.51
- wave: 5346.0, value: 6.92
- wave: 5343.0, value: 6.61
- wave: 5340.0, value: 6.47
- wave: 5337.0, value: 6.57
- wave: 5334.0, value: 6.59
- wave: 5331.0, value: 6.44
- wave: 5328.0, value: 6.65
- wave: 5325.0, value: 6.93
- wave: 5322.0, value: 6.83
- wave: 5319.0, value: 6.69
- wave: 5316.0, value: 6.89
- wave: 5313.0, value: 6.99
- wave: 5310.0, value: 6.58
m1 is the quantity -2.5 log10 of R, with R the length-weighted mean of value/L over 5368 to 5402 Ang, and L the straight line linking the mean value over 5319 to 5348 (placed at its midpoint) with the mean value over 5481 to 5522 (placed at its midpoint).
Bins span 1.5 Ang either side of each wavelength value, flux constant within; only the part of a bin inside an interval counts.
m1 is -0.05 mag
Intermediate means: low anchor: 6.68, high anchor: 6.55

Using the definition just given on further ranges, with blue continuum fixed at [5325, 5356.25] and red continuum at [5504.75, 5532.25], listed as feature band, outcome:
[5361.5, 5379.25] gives 0.037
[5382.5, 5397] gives -0.058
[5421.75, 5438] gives -0.034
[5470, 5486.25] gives 0.042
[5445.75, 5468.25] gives -0.025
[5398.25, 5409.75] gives 0.072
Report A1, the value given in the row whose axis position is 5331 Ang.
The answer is 6.44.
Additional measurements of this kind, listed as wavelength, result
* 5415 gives 7.09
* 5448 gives 6.43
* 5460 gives 7.33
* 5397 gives 6.67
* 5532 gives 7.08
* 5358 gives 7.11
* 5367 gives 6.47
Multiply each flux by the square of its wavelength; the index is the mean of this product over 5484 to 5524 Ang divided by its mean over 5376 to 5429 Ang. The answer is 0.98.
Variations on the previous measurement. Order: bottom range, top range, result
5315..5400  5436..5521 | 1.00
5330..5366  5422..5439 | 1.04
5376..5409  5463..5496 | 0.98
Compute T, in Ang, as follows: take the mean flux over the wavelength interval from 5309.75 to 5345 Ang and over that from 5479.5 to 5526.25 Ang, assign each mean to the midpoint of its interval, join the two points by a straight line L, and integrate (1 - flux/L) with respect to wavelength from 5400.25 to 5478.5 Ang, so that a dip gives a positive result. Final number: -2.0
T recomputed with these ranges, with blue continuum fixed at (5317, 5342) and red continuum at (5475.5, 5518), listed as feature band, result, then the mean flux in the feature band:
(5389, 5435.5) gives -1.9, 6.86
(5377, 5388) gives -1.2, 7.31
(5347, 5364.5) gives -1.7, 7.26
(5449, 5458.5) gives -0.4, 6.84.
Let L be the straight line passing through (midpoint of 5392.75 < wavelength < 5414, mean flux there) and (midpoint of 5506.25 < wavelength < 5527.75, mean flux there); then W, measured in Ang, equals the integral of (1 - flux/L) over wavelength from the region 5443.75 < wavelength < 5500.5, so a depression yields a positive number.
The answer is -0.80 Ang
